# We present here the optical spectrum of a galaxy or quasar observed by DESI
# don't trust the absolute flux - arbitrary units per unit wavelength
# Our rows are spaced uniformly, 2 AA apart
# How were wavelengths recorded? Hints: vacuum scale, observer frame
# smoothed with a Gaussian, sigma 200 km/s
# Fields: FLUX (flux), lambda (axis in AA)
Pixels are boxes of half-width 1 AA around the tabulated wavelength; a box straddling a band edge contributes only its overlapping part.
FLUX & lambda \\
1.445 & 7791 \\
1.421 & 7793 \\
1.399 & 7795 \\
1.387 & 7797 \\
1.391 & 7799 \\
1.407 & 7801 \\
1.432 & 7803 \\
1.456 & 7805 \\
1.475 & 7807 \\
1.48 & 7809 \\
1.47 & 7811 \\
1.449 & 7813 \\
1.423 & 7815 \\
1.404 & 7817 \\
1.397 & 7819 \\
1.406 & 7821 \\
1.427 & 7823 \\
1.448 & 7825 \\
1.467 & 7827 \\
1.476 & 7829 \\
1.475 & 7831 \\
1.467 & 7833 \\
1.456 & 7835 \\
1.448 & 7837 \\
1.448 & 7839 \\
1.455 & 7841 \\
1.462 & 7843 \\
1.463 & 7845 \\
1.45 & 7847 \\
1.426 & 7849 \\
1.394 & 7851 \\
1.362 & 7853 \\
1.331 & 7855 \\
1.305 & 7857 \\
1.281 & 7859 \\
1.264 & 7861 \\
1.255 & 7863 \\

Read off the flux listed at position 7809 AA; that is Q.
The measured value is 1.48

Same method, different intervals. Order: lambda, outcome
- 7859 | 1.281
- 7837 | 1.448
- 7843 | 1.462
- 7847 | 1.45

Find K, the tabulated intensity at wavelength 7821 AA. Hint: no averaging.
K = 1.406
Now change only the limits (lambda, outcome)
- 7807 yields 1.475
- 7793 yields 1.421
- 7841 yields 1.455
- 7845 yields 1.463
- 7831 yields 1.475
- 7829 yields 1.476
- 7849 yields 1.426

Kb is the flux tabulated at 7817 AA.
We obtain 1.404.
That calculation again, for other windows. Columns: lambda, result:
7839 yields 1.448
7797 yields 1.387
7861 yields 1.264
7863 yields 1.255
